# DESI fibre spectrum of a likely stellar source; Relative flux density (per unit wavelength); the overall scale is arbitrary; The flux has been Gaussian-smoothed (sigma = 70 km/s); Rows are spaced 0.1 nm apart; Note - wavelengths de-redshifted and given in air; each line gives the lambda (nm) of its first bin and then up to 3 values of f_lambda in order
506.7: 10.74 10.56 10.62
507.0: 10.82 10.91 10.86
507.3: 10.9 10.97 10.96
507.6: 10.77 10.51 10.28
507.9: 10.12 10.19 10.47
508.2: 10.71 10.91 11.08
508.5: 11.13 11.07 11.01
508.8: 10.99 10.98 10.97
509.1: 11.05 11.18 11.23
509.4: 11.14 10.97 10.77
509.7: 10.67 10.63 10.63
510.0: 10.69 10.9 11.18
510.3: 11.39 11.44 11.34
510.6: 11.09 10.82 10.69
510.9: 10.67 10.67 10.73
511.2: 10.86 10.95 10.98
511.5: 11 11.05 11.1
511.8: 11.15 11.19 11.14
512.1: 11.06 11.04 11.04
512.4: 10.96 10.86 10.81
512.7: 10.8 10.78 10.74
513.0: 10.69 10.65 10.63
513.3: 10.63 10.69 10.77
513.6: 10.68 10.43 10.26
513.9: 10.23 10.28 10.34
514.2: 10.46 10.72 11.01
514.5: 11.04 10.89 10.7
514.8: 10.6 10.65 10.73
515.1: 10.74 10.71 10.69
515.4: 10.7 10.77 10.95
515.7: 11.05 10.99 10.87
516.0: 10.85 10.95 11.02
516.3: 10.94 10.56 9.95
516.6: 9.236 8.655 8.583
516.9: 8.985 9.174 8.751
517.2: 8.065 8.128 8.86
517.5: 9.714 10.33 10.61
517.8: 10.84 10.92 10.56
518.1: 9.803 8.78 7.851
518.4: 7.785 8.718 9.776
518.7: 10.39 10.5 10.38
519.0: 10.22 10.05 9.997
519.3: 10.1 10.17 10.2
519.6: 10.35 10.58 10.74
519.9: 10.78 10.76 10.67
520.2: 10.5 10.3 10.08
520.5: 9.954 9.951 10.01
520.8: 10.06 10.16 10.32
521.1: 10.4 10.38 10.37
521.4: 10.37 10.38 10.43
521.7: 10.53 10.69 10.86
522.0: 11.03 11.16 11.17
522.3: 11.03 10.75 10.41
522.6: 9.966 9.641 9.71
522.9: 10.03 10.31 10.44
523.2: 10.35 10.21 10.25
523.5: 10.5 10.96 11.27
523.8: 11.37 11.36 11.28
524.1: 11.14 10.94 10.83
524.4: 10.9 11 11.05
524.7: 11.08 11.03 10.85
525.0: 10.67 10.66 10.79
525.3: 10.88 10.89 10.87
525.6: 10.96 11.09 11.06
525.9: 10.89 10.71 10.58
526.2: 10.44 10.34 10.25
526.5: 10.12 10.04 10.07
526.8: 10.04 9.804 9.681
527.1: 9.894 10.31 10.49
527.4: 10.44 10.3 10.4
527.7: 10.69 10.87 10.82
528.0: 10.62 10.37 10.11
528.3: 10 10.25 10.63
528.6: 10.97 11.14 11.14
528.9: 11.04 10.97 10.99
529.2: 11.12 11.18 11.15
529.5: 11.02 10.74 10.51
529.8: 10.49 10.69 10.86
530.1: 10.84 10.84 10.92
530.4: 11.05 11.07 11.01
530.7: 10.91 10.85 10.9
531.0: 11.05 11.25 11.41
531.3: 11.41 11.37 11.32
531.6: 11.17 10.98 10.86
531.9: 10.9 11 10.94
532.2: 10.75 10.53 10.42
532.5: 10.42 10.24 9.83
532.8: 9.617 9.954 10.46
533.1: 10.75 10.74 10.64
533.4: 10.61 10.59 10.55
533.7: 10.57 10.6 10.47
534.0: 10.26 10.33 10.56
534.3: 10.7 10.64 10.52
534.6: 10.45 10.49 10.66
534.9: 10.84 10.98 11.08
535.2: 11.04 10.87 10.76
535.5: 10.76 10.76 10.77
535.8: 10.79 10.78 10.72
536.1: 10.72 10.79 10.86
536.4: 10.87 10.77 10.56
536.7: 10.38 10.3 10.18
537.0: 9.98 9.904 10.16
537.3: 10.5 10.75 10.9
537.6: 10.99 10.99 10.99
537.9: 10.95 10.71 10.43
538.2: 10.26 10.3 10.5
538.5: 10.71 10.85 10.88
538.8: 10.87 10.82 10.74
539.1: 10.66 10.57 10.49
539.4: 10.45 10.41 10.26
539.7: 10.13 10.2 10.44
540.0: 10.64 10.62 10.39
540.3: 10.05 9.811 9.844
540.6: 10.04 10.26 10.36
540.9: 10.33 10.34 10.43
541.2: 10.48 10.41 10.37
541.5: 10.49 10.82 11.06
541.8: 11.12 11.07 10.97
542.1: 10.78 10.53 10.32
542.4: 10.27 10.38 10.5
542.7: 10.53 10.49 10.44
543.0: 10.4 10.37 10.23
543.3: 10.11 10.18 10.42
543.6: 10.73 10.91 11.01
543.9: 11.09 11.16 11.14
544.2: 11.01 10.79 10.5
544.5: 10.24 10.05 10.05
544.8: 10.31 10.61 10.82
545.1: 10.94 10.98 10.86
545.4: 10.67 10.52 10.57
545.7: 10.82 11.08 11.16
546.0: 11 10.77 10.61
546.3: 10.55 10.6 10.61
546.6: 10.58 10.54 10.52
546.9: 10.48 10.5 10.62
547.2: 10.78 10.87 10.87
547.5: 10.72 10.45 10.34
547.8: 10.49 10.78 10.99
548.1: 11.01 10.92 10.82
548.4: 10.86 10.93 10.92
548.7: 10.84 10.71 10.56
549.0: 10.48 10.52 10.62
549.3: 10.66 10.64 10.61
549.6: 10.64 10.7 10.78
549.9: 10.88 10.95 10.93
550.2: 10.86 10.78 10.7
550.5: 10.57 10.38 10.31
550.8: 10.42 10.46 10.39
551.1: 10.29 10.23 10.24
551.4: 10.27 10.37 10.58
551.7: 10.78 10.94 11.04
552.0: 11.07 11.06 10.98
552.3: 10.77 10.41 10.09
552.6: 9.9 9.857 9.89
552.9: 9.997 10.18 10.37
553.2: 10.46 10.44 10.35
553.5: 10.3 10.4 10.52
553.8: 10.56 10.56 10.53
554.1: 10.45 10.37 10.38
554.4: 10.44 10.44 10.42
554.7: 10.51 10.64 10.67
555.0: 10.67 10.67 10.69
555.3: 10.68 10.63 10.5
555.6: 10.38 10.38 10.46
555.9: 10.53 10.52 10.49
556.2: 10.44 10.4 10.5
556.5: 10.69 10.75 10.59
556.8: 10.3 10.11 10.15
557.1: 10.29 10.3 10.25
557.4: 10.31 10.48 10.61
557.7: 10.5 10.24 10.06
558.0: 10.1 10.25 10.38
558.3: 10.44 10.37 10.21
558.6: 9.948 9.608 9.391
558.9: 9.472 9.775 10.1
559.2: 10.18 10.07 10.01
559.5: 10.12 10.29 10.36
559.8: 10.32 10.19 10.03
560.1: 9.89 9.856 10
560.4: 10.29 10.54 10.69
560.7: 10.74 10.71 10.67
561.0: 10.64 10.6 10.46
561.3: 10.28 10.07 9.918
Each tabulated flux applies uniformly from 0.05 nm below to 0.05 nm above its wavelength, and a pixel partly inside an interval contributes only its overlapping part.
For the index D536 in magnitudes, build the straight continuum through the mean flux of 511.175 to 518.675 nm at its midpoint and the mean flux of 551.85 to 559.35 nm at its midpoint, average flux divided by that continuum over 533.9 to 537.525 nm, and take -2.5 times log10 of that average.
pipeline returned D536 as -0.026 mag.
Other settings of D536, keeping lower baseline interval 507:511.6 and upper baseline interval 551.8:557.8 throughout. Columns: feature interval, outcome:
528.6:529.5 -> -0.038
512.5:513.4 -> 0.012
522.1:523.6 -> 0.038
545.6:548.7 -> -0.021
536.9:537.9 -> 0.005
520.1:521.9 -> 0.047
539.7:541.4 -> 0.032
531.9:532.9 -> 0.026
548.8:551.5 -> -0.007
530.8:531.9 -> -0.046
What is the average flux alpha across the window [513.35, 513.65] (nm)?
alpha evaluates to 10.7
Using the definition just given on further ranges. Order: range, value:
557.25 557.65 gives 10.4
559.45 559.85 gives 10.3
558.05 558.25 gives 10.3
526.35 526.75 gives 10.1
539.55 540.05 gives 10.3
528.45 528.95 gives 11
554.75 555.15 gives 10.7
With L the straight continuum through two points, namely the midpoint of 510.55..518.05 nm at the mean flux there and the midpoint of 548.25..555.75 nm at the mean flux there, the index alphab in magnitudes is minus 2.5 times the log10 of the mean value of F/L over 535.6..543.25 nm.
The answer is 0.00 mag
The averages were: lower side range 10.5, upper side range 10.6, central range 10.5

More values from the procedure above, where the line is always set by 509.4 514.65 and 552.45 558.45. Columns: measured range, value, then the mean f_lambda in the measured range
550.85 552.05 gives -0.01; 10.6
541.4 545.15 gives -0.01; 10.6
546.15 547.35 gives -0.01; 10.6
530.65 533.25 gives -0.01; 10.8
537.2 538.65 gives -0.01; 10.7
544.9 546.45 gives -0.03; 10.8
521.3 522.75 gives 0.01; 10.6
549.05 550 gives -0.02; 10.7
